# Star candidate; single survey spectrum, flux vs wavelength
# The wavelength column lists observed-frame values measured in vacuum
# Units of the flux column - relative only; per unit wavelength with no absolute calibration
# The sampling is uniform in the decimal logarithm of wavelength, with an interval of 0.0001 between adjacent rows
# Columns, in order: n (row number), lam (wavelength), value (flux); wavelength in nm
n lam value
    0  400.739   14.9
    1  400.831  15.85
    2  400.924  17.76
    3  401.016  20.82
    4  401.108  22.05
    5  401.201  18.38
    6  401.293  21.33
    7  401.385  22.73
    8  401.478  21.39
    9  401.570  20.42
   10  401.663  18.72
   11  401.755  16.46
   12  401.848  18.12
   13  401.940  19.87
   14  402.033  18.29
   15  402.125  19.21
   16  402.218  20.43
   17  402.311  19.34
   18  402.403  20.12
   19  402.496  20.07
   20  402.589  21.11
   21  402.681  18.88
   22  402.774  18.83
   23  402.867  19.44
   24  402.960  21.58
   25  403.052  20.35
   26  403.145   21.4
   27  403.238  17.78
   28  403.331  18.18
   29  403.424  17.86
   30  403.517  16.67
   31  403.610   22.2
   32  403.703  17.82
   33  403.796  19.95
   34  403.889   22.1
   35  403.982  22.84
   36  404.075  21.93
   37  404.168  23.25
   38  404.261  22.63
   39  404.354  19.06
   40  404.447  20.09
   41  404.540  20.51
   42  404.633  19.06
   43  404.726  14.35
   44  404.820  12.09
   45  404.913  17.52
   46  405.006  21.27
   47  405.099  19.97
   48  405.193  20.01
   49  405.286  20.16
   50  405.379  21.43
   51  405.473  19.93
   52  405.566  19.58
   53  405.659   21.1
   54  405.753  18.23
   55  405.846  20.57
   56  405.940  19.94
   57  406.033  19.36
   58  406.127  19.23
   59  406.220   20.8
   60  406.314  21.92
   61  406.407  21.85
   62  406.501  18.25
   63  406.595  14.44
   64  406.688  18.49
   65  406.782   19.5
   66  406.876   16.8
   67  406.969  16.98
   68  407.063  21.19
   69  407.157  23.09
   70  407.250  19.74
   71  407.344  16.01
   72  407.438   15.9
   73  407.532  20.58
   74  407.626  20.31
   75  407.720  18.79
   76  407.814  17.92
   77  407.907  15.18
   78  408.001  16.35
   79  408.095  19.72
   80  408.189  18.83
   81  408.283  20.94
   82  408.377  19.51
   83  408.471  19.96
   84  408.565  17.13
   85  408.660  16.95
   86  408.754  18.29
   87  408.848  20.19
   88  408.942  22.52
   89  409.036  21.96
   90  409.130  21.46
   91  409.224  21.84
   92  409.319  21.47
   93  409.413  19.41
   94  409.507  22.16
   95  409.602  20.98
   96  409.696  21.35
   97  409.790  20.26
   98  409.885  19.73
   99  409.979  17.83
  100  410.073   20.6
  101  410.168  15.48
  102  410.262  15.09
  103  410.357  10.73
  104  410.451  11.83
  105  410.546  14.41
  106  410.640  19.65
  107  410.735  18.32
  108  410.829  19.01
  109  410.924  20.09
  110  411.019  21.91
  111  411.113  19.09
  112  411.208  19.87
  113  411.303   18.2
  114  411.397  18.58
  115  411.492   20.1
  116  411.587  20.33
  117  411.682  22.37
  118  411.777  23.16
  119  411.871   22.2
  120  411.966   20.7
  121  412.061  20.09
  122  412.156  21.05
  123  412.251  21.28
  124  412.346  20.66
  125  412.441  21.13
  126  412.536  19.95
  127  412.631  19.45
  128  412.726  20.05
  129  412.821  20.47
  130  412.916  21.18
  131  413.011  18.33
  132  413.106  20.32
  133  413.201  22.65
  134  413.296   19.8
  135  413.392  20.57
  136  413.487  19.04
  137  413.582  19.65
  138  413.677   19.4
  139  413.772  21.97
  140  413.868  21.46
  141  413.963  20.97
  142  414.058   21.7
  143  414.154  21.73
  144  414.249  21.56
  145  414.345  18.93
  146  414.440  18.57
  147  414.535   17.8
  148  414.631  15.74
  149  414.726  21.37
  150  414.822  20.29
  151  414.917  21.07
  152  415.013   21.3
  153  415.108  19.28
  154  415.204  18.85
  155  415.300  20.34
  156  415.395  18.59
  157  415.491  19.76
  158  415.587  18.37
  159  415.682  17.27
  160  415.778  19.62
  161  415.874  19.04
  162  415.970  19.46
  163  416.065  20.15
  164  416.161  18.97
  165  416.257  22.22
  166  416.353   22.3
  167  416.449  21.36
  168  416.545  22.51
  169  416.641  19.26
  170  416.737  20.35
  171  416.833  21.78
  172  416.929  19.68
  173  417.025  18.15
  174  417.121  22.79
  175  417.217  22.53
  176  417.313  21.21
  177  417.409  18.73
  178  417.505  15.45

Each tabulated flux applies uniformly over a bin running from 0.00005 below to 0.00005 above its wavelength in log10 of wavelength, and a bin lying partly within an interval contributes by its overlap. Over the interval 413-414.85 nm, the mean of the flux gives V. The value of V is 20.1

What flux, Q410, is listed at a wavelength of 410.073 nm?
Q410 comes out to 20.6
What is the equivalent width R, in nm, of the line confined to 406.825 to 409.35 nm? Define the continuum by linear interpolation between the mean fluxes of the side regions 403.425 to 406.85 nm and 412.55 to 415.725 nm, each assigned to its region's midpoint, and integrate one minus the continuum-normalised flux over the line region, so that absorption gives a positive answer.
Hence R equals 0.064 nm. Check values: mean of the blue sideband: 19.6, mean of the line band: 19.2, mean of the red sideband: 19.9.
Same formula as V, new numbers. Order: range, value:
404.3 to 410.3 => 19.3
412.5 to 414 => 20.3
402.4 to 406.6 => 19.7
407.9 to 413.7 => 19.6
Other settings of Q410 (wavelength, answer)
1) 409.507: 22.16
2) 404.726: 14.35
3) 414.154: 21.73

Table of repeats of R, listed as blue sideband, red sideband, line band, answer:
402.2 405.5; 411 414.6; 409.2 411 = 0.16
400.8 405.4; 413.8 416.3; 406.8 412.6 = 0.12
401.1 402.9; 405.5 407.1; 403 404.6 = -0.06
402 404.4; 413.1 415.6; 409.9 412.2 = 0.15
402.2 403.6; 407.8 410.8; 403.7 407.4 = -0.08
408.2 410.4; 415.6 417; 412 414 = -0.06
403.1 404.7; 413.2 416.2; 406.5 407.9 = 0.11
